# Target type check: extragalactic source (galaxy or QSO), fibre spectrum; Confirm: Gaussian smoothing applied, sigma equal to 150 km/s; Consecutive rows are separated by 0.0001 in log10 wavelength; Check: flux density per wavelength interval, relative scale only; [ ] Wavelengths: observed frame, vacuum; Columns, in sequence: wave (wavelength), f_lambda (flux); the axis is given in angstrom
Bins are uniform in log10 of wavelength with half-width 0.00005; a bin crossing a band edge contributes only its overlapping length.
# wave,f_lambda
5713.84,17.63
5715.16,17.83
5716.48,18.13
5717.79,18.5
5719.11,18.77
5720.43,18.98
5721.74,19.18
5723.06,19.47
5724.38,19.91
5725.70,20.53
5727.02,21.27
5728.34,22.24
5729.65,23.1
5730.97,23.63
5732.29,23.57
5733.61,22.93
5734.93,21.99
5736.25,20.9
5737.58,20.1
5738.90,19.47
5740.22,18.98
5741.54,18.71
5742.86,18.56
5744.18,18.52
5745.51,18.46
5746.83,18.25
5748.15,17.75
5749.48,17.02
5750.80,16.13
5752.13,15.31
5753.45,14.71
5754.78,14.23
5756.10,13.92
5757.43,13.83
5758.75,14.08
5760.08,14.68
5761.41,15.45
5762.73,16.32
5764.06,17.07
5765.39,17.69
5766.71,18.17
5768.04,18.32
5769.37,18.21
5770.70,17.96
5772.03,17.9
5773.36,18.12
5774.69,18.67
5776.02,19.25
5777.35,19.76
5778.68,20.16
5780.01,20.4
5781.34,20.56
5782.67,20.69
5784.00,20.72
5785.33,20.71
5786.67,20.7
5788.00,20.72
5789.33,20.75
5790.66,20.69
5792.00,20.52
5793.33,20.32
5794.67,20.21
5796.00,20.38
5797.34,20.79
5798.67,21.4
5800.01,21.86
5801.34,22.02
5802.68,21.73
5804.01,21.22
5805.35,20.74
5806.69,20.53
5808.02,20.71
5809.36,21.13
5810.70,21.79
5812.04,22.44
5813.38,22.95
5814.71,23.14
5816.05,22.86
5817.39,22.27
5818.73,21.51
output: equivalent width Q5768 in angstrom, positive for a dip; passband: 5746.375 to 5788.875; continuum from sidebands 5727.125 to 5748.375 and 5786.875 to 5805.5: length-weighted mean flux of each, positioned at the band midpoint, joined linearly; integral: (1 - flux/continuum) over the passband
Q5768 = 6.2 angstrom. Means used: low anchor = 20.5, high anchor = 21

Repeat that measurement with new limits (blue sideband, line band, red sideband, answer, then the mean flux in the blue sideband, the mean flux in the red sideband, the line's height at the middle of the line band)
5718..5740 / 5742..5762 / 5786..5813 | 4.64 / 20.9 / 21.1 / 21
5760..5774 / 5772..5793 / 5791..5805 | -0.98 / 17.4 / 21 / 19.2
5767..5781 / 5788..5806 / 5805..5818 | -0.21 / 18.9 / 21.9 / 20.7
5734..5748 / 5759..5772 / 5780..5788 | 1.99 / 19.4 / 20.7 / 20.1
